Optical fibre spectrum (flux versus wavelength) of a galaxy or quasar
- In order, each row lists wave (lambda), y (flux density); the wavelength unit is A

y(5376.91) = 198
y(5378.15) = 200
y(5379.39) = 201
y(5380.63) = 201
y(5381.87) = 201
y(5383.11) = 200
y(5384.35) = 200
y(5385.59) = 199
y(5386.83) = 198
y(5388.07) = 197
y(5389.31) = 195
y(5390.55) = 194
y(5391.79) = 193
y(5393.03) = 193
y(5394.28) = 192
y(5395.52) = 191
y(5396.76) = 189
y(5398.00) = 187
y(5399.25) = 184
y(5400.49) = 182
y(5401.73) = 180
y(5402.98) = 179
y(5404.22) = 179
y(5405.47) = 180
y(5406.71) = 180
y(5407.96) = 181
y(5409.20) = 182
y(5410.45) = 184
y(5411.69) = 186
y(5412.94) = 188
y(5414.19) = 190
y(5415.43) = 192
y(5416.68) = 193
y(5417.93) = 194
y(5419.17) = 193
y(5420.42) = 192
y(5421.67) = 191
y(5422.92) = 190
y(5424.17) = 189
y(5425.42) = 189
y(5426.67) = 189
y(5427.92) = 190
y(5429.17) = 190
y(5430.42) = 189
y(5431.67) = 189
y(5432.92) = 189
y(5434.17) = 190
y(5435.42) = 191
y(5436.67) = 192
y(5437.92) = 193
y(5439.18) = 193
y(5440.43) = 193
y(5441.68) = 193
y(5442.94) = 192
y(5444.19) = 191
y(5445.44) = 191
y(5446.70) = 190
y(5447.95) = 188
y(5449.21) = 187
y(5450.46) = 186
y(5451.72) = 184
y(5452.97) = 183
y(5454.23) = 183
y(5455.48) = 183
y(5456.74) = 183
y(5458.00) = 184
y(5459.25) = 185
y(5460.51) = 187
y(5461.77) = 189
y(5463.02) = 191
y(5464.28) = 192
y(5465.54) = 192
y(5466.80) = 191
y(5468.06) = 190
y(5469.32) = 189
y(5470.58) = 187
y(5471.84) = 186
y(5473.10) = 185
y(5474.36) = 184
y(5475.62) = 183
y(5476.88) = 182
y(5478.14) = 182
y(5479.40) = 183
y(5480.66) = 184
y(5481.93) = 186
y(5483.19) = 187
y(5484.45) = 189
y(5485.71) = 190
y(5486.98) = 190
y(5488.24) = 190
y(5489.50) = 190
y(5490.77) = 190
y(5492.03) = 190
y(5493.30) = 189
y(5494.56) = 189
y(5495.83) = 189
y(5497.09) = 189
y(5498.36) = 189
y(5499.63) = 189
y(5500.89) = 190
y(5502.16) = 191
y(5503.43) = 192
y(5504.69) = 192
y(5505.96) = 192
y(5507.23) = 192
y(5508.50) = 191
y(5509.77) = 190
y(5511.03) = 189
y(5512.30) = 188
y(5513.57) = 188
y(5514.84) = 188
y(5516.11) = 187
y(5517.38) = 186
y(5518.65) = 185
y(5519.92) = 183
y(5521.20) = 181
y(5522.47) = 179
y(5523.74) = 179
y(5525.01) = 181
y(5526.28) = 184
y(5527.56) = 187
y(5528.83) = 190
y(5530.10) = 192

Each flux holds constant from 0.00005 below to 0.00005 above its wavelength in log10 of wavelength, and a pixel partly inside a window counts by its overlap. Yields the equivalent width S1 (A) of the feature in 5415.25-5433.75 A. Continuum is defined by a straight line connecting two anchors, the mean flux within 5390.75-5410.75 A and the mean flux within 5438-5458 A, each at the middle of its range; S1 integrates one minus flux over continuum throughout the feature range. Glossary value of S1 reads -0.4 A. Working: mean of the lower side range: 185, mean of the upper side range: 188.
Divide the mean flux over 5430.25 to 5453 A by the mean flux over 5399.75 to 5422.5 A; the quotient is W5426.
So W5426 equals 1.0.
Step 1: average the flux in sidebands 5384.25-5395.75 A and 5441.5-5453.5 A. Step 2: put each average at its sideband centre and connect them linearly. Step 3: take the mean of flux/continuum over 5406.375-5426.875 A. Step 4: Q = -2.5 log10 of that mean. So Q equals 0.02 mag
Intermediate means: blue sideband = 195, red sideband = 188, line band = 188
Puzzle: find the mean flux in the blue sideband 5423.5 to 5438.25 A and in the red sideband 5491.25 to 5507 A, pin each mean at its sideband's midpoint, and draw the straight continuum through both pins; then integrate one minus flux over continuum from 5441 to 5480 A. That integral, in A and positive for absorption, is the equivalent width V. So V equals 0.63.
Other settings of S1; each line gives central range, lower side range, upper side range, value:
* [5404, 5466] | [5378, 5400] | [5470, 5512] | 1.2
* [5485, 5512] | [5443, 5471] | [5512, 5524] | -0.7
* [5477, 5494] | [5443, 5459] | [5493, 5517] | 0.1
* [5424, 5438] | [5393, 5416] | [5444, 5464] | -0.3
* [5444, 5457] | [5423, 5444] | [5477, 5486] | 0.2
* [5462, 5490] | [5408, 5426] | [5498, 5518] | 0.3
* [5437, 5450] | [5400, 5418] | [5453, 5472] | -0.3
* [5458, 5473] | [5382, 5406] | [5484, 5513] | 0.1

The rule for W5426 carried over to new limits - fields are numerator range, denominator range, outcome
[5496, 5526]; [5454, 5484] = 1.01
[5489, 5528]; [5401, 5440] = 1.00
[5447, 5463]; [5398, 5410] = 1.03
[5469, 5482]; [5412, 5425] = 0.97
